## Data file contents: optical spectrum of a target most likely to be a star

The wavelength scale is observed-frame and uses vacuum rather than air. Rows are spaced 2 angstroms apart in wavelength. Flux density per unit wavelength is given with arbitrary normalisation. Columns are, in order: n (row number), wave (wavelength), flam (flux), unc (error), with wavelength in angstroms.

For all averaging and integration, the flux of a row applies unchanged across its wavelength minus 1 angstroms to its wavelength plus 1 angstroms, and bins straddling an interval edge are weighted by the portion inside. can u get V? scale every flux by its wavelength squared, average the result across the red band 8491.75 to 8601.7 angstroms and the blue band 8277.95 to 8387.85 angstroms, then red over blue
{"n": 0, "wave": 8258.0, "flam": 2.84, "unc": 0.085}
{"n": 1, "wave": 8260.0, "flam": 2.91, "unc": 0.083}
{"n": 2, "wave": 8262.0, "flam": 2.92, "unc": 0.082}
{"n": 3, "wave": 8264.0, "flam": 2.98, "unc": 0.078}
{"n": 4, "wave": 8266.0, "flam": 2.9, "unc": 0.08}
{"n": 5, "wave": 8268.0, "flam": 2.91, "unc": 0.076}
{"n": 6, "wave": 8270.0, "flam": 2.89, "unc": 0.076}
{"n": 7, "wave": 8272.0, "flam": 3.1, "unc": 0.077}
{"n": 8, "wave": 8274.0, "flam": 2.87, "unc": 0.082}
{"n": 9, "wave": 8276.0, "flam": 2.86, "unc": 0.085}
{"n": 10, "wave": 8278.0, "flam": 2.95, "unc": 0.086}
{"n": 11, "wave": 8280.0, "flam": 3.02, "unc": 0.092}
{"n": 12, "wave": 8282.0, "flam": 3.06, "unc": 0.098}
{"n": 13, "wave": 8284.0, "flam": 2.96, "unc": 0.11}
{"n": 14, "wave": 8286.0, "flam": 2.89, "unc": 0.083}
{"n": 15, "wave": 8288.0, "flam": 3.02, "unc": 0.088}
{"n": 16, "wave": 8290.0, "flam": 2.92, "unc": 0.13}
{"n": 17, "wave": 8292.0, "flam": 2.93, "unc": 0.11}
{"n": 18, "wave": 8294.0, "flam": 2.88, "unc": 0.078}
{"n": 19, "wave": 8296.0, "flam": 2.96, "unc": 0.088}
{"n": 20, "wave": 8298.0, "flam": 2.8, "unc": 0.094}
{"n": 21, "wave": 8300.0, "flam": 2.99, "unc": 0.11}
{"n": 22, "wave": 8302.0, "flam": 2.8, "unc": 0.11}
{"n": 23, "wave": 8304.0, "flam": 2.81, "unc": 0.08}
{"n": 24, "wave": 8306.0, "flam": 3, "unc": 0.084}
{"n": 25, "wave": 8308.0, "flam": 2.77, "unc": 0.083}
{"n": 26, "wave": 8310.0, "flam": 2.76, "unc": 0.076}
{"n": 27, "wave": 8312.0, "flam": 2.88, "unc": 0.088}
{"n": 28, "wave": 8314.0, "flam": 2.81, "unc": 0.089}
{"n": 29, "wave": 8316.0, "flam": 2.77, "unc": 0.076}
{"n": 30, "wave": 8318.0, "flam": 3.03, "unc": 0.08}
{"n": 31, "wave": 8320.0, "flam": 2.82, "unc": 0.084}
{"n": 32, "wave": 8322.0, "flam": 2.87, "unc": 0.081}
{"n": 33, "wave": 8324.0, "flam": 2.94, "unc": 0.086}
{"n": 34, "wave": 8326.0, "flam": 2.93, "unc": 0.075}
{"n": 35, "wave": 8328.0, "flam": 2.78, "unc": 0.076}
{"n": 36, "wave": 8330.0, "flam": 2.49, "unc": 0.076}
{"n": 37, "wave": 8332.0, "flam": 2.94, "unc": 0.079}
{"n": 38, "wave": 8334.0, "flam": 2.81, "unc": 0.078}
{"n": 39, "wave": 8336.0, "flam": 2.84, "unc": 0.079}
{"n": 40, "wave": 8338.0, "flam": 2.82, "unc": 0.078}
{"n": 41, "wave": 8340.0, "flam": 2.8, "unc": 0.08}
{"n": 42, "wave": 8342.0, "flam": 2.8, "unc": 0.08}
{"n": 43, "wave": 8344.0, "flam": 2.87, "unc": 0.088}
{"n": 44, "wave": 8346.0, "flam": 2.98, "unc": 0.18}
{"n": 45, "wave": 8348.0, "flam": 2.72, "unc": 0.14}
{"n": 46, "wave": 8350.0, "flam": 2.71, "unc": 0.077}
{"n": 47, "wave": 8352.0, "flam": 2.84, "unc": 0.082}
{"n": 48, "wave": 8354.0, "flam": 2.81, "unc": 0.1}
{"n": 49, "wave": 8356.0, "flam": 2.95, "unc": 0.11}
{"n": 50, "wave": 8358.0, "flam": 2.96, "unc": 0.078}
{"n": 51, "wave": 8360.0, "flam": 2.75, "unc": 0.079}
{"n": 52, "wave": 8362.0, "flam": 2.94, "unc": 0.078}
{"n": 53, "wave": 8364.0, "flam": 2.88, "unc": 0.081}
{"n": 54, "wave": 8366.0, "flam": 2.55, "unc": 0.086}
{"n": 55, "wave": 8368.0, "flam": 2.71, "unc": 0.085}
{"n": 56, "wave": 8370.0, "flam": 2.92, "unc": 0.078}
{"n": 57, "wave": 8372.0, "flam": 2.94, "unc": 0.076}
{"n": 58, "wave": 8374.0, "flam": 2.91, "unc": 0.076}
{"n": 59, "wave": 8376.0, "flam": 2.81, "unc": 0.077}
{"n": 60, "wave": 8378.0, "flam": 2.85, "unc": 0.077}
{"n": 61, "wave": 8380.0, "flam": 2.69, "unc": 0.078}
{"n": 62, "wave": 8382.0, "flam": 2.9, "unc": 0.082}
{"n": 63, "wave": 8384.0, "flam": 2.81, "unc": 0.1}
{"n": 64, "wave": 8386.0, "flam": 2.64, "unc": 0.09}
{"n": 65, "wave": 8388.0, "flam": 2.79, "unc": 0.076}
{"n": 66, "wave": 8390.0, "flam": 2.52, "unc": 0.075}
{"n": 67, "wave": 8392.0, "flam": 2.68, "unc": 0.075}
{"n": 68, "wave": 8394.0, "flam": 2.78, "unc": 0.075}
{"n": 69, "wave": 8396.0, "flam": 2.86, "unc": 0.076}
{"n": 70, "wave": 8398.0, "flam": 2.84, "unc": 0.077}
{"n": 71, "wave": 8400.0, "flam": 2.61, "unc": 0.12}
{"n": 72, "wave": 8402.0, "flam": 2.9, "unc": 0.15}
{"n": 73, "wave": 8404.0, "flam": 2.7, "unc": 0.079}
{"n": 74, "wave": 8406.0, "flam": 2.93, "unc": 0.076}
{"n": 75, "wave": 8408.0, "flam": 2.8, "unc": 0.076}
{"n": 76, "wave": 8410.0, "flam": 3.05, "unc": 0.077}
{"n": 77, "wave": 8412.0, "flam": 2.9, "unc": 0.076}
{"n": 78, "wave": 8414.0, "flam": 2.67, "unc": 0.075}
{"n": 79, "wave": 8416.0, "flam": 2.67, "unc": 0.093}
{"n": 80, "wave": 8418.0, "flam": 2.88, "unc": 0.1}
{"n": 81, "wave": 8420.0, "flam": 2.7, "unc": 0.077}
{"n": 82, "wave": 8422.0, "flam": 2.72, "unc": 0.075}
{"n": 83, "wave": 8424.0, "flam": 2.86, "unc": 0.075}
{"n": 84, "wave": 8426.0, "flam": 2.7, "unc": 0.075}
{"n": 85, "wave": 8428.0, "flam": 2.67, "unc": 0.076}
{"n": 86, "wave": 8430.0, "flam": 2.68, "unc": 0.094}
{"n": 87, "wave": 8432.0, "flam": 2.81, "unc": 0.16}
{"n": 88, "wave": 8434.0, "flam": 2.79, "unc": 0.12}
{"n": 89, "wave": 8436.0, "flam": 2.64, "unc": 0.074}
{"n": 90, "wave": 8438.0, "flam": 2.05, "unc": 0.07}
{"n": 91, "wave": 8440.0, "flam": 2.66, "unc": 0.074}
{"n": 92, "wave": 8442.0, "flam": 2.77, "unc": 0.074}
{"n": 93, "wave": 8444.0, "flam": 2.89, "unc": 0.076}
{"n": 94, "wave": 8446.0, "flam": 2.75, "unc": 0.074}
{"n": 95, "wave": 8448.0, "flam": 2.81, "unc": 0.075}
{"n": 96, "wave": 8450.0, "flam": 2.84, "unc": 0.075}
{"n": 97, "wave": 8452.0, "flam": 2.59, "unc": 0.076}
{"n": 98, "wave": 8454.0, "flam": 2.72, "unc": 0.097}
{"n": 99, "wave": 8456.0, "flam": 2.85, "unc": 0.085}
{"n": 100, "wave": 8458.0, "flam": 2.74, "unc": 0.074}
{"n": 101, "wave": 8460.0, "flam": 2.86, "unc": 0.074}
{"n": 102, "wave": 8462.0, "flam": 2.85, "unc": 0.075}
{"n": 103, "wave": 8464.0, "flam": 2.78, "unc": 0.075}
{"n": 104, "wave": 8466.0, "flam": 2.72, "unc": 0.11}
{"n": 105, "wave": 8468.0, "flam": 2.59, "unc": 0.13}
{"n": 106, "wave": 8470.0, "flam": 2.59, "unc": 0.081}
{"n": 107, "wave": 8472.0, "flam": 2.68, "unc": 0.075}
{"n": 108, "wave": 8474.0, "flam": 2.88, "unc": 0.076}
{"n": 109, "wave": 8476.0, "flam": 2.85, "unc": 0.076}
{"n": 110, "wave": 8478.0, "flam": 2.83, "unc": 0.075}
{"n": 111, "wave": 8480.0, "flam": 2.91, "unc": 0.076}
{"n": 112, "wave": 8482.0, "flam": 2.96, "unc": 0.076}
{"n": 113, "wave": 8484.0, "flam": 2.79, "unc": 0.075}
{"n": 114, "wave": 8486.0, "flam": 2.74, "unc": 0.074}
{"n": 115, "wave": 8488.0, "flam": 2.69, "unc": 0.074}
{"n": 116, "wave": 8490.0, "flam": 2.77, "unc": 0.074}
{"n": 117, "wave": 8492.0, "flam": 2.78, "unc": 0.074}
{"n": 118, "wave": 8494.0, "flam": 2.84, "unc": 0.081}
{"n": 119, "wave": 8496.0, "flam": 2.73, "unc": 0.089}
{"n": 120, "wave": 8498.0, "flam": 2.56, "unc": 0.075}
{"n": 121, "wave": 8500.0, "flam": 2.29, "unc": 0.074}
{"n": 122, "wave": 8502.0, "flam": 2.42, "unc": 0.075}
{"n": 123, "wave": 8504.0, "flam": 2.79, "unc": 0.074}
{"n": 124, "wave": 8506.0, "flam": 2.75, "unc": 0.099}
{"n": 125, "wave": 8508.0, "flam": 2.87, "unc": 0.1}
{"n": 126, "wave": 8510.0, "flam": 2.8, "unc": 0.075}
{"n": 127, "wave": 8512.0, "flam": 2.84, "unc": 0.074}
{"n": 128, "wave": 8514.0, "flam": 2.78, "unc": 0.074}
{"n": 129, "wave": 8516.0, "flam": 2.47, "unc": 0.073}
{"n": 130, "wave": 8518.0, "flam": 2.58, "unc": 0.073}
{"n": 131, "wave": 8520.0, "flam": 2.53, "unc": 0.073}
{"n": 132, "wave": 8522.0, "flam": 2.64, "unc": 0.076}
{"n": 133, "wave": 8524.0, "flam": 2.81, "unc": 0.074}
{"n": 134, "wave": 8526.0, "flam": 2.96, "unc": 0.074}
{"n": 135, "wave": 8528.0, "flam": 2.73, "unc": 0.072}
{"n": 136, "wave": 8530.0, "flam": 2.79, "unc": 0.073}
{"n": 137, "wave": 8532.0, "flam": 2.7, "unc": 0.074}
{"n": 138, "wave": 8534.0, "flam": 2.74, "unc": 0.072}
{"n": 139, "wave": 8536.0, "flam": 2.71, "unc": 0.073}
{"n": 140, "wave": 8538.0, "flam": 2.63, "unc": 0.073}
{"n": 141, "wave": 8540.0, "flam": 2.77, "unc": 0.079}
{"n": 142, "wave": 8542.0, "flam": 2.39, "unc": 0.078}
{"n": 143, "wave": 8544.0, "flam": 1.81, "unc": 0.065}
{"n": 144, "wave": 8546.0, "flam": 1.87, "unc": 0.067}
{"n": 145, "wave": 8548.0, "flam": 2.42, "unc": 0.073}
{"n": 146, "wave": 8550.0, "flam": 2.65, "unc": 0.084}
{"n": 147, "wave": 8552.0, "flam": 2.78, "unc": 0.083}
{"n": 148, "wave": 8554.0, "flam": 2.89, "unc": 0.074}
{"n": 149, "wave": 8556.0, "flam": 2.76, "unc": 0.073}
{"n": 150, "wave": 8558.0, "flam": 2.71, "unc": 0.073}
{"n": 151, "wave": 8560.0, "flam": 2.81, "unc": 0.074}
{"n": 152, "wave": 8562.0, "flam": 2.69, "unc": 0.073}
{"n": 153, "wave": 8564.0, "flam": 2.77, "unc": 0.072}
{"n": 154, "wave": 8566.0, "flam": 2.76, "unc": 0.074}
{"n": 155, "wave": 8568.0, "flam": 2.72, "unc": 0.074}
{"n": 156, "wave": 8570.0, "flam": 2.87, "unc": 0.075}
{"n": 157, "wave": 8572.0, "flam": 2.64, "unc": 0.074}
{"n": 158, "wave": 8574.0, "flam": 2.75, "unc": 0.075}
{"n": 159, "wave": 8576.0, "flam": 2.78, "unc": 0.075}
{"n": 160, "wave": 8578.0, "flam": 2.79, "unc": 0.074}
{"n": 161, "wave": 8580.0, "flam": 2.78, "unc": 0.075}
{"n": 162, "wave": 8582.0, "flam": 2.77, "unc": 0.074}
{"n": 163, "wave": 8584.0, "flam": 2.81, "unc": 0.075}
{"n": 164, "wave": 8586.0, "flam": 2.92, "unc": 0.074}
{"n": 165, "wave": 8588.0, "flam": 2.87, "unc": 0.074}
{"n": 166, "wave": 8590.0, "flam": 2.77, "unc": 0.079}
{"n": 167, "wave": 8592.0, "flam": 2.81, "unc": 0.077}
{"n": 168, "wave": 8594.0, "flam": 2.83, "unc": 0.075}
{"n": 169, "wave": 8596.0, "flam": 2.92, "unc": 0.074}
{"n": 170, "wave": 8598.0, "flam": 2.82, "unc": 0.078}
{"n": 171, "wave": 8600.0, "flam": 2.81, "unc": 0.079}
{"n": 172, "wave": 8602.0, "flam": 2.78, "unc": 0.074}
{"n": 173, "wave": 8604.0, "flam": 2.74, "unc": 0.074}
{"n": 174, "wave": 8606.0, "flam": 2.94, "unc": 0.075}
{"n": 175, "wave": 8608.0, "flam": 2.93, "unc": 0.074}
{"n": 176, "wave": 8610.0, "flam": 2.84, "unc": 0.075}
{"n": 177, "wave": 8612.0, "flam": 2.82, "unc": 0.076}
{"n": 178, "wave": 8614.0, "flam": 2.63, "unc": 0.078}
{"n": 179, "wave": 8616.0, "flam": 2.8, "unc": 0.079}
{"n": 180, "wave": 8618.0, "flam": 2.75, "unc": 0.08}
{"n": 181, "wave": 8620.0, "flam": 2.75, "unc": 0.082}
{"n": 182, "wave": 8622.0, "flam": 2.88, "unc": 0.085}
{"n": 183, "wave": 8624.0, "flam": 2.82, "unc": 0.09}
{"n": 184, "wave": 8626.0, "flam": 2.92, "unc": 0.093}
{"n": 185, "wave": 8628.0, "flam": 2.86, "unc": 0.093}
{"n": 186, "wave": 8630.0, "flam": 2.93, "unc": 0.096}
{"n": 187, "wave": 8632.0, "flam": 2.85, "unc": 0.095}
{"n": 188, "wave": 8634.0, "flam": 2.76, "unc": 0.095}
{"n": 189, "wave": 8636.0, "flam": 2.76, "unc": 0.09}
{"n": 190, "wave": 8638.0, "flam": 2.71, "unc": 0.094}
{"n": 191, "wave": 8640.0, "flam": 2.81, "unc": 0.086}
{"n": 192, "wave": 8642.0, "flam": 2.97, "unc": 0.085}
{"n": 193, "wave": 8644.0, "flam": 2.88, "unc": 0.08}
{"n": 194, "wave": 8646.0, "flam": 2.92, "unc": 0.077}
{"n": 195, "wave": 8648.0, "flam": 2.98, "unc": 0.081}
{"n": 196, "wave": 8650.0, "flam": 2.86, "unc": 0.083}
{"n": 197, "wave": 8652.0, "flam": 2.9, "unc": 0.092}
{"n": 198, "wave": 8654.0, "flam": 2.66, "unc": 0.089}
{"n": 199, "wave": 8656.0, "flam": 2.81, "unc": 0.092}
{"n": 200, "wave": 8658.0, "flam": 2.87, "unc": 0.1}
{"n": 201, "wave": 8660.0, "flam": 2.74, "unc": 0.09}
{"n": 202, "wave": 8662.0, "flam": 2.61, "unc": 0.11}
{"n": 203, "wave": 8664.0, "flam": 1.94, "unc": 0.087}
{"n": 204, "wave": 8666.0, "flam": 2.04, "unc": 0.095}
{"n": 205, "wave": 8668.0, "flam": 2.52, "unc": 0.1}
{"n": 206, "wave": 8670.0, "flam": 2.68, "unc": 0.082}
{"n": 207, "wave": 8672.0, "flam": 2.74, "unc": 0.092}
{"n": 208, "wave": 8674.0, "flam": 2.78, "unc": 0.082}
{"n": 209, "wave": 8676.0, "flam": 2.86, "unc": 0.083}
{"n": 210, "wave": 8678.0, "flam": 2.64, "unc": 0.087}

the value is 1.00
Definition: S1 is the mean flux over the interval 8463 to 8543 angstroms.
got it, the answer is 2.72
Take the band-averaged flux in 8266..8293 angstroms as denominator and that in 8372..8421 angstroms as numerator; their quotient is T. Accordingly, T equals 0.9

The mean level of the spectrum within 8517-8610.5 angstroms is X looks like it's 2.72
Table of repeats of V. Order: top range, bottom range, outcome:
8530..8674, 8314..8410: 1.03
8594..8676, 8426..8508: 1.06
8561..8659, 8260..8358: 1.05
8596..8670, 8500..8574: 1.06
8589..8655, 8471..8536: 1.06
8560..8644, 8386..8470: 1.07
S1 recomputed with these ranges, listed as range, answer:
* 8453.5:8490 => 2.78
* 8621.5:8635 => 2.86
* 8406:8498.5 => 2.76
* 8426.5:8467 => 2.72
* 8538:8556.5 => 2.48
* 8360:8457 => 2.76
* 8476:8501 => 2.75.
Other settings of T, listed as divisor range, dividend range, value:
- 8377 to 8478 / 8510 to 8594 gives 0.98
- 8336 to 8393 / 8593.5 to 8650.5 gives 1.01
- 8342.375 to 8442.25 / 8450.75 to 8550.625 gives 0.97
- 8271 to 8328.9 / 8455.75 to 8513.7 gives 0.95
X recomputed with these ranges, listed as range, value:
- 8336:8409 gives 2.81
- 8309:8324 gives 2.85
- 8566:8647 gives 2.82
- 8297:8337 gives 2.84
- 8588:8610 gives 2.84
